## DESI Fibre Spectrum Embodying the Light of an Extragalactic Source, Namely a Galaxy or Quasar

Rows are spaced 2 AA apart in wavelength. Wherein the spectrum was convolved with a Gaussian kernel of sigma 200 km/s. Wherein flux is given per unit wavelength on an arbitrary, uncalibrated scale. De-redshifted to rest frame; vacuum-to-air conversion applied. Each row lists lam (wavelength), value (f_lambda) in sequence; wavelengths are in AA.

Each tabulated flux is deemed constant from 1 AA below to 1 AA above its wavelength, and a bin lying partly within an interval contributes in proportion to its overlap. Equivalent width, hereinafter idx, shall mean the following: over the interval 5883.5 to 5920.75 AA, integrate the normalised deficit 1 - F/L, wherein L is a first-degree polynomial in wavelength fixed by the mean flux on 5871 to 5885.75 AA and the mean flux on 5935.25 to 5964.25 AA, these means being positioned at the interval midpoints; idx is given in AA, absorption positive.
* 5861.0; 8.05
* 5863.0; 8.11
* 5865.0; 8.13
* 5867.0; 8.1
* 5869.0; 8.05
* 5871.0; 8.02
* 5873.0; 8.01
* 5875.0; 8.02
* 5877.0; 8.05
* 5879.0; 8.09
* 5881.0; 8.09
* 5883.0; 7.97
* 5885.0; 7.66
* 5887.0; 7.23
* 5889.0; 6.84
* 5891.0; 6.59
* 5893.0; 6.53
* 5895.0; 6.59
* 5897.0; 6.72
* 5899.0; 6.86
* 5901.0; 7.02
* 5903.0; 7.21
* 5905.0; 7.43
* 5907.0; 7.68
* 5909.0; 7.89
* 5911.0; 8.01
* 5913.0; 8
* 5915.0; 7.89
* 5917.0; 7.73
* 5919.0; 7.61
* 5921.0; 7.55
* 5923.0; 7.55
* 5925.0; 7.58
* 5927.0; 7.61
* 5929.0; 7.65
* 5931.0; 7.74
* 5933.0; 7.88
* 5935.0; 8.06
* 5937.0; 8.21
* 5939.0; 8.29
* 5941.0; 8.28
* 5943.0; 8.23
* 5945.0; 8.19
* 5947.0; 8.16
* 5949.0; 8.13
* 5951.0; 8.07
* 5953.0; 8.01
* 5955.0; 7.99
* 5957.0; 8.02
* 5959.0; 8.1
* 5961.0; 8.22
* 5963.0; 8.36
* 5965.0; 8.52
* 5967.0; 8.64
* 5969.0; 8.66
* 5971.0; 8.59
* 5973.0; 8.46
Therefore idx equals 3.38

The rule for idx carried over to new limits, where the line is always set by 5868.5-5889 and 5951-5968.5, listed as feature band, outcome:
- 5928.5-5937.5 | 0.23 AA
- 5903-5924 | 0.82 AA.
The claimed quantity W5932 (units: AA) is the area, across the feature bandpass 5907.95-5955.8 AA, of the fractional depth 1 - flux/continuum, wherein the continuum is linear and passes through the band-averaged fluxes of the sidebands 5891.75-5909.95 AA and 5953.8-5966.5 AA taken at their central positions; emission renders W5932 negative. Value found -1.6 AA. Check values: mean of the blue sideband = 7.09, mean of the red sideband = 8.22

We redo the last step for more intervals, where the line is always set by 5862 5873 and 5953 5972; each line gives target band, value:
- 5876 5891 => 0.9 AA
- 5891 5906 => 2.3 AA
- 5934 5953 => 0.2 AA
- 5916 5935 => 1.3 AA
